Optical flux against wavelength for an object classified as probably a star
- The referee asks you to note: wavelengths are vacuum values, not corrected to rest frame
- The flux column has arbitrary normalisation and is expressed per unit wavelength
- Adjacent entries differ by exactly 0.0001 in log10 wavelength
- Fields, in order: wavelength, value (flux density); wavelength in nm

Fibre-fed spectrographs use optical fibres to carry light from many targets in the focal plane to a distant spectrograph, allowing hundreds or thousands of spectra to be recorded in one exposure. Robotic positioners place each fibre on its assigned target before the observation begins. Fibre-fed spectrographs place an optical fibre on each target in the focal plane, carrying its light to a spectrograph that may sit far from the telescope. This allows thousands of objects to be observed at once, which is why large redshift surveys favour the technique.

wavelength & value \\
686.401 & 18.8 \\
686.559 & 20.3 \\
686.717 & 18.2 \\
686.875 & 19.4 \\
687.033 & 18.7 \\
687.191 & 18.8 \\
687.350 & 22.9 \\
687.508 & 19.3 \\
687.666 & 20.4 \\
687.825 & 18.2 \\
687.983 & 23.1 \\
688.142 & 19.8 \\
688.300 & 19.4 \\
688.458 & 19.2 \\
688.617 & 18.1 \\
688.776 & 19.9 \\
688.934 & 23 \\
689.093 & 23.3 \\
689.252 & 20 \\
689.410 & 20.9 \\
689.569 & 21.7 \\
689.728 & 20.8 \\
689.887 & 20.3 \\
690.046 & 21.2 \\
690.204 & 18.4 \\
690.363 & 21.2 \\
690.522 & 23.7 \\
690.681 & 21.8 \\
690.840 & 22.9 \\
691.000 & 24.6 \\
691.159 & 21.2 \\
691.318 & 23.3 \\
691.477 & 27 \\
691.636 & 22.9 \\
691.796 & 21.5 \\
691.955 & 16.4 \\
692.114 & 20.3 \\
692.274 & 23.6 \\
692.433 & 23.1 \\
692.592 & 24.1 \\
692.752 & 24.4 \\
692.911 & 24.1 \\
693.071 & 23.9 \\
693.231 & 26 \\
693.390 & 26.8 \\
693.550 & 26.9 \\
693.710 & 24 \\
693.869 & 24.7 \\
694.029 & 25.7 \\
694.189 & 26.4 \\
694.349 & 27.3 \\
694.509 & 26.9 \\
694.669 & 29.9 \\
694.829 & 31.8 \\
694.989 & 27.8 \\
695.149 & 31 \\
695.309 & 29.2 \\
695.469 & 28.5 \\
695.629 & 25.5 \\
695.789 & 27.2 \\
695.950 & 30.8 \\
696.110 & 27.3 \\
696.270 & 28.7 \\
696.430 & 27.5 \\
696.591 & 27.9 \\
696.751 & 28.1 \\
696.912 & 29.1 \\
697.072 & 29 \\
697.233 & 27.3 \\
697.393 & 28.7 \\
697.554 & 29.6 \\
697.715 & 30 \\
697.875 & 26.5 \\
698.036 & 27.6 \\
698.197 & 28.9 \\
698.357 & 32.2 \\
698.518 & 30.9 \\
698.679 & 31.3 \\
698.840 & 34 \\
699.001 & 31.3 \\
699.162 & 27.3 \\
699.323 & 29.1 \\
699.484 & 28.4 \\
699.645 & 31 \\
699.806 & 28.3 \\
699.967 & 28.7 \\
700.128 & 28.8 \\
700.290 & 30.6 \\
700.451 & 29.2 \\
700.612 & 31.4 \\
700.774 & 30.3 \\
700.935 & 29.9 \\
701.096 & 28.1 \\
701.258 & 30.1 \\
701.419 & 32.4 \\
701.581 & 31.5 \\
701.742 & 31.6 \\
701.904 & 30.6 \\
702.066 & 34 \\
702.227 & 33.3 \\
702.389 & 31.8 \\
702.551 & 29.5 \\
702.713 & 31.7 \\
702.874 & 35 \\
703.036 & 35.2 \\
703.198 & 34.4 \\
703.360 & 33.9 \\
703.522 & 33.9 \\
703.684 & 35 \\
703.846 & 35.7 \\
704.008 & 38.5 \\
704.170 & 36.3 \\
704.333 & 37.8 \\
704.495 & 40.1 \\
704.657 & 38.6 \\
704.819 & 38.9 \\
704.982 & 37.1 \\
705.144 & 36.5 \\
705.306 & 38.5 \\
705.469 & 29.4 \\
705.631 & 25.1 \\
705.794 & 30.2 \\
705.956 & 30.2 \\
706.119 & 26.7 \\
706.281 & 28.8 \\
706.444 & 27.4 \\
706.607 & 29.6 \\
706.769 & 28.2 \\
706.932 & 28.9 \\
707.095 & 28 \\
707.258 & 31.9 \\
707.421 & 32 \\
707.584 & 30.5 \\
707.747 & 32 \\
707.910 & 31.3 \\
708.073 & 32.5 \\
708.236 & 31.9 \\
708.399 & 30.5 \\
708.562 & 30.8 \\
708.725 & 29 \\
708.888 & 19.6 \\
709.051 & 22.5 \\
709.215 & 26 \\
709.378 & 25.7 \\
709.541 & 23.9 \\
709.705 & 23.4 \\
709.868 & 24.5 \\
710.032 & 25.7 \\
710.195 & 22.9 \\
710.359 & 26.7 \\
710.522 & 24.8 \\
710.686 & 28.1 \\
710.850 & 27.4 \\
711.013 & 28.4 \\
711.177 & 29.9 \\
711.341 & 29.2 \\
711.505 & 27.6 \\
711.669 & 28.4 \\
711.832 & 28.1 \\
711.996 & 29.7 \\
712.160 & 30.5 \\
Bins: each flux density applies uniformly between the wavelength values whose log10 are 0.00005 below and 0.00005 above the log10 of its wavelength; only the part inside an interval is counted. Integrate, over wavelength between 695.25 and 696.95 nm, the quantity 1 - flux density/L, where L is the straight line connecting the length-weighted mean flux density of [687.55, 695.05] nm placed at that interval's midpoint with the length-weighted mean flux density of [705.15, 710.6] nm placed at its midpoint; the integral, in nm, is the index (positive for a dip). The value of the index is -0.25 nm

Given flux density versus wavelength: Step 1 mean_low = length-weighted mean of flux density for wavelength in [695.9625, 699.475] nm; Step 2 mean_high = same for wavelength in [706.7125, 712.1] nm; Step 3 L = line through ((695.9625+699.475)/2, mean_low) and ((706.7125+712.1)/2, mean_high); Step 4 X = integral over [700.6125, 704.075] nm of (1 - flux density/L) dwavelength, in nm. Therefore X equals -0.48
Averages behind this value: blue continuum 29.2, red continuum 27.9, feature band 32.6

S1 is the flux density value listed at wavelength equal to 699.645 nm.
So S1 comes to 31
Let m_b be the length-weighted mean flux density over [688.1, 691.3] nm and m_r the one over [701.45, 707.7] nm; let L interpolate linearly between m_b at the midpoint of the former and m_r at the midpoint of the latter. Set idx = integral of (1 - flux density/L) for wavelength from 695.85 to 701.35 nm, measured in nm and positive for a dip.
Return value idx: -0.251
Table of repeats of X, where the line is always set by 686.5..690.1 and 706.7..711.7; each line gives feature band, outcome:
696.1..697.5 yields -0.294 nm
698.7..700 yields -0.301 nm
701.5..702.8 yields -0.335 nm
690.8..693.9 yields -0.260 nm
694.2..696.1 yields -0.487 nm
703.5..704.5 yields -0.414 nm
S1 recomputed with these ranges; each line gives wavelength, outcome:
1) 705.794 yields 30.2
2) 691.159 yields 21.2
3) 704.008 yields 38.5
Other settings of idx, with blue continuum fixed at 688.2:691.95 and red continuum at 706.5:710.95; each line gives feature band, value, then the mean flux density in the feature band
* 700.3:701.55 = -0.258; 30.3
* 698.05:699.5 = -0.354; 30.3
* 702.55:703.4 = -0.258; 33.6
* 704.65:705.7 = -0.325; 34.7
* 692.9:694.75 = -0.276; 26.1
